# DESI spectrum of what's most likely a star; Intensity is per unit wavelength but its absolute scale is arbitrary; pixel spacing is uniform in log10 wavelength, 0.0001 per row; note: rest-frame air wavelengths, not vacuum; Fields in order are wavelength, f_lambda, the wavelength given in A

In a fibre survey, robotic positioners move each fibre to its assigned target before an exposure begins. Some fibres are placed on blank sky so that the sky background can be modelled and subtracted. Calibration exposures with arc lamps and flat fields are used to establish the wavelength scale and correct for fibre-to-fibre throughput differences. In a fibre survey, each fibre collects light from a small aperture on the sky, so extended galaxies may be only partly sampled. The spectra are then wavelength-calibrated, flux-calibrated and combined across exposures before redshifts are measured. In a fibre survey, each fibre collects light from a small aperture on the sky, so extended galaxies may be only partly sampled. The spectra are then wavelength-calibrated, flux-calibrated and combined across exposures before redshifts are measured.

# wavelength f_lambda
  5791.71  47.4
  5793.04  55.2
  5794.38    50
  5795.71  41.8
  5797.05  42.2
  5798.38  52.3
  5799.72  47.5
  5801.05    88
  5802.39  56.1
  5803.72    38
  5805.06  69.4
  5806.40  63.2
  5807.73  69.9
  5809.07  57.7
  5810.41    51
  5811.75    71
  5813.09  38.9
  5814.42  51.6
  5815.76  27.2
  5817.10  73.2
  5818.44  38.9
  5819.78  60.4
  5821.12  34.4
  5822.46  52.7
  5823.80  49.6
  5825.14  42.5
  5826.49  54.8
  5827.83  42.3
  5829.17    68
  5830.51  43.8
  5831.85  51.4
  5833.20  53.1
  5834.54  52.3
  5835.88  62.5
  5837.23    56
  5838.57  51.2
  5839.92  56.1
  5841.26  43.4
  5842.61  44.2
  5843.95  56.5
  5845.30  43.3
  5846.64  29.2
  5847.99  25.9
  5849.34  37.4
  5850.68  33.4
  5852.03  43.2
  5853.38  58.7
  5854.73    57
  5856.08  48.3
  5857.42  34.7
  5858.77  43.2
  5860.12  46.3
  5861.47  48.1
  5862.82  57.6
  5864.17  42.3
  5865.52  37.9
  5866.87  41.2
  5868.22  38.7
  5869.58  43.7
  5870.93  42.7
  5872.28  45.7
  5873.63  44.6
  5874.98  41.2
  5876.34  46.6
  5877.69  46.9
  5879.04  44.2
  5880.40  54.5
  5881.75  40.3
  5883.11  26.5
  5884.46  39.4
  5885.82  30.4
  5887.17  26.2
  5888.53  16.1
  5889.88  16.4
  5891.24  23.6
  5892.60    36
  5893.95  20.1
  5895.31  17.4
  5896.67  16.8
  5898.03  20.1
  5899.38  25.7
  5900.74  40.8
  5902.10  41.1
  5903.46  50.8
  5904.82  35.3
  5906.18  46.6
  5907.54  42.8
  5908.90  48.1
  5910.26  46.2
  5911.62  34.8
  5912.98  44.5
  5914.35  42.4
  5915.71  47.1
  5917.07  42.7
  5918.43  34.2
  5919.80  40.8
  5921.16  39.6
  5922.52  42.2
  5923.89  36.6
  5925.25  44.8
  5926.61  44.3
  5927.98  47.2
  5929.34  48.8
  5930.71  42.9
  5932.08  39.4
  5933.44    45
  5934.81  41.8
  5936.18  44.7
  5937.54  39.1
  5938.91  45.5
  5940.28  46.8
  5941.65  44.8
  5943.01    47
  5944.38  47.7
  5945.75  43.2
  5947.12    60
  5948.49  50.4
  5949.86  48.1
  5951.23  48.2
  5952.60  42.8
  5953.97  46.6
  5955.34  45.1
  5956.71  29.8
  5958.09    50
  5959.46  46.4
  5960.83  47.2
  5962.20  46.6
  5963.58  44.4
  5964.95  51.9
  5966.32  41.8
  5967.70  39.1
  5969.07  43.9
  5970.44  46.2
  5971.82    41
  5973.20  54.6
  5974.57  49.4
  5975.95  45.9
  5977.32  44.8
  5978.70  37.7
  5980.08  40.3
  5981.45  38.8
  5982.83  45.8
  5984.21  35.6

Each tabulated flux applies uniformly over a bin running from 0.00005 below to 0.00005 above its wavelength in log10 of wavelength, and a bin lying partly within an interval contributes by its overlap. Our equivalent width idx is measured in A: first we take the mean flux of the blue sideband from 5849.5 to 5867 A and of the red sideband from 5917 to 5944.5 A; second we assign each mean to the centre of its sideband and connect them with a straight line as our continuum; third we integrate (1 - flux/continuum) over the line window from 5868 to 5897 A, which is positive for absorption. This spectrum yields 6.6 A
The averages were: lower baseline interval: 45.4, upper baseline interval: 43.1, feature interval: 34.6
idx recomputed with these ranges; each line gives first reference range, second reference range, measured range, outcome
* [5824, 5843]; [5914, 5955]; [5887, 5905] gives 7.5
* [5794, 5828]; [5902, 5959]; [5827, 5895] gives 9.3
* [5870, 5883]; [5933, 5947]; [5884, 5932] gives 9.0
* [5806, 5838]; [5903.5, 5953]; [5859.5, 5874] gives 1.4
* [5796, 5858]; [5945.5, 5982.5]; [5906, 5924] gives 1.9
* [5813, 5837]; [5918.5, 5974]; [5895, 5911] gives 3.5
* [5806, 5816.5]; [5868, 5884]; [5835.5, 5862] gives 1.0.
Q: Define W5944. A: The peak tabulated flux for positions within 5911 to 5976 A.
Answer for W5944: 60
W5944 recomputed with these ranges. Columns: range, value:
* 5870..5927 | 54.5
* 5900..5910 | 50.8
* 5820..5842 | 68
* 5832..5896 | 62.5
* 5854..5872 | 57.6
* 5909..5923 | 47.1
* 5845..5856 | 58.7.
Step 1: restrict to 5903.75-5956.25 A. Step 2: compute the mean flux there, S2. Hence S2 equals 44.2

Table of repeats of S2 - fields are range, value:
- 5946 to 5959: 46.6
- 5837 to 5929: 40.1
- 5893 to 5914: 35.5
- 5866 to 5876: 42.6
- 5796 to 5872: 49.3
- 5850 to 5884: 44.3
